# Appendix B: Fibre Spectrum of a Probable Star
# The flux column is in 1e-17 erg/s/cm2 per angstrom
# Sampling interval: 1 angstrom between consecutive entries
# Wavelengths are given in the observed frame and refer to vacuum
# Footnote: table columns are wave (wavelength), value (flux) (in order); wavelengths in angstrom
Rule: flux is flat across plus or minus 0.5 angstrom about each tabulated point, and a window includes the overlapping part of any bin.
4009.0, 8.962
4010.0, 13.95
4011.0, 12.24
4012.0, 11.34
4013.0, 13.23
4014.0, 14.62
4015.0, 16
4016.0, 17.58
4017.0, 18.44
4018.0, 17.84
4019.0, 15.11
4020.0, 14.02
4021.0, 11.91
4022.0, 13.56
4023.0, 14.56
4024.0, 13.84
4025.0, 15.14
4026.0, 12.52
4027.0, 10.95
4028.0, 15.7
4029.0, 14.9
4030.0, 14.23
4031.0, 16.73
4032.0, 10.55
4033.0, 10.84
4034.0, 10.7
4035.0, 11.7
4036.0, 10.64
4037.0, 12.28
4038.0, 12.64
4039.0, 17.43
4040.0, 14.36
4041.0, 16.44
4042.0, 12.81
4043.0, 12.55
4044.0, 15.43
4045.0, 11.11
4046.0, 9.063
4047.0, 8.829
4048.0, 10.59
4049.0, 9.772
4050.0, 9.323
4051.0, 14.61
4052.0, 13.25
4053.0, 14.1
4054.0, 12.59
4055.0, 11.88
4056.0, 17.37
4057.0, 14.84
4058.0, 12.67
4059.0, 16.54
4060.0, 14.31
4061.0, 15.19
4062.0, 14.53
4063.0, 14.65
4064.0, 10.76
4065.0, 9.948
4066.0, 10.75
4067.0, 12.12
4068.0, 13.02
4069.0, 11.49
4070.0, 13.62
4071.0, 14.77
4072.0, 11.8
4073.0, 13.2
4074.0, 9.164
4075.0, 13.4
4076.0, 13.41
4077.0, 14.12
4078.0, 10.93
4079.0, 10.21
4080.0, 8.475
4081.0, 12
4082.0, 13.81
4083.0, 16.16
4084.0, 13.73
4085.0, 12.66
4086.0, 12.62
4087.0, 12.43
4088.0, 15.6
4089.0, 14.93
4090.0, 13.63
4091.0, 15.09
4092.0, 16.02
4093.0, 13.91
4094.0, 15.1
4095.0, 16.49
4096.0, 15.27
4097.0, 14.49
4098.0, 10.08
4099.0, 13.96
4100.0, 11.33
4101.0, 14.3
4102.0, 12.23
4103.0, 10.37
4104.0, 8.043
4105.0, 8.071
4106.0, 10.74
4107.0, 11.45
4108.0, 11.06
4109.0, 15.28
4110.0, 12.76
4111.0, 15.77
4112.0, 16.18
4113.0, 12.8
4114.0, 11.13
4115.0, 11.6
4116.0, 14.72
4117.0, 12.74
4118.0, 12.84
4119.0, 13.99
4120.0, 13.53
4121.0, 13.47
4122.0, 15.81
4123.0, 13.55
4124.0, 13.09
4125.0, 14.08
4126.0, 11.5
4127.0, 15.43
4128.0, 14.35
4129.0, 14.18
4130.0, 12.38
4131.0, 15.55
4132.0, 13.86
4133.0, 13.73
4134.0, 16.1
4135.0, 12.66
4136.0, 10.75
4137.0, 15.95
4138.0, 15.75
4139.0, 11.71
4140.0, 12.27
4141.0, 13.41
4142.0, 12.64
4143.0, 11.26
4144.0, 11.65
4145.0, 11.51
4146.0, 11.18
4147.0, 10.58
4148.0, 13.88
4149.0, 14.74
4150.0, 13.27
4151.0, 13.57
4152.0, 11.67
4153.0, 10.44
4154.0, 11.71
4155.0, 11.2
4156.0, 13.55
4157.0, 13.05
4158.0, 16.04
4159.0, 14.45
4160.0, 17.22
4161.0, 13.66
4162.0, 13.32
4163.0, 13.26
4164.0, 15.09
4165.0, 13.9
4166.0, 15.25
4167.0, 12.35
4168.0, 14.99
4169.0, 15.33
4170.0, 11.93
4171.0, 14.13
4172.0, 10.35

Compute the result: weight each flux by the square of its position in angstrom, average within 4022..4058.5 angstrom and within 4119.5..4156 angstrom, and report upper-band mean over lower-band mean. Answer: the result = 1.1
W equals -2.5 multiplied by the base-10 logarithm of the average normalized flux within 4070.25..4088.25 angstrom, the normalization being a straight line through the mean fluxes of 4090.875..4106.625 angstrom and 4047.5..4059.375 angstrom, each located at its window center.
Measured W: 0.02 mag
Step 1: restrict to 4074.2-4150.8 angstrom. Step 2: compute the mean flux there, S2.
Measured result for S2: 13.1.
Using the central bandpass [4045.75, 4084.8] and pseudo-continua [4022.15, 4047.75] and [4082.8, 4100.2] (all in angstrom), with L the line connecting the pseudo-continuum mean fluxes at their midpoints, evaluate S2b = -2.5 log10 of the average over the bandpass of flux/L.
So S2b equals 0.082 mag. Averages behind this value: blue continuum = 13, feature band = 12.6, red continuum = 14.1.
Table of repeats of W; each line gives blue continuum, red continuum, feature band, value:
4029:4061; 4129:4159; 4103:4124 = 0.02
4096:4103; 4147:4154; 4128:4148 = -0.03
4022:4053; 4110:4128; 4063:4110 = 0.05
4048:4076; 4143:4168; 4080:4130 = -0.02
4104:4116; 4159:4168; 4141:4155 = 0.13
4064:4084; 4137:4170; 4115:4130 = -0.07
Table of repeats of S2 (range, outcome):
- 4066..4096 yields 13.2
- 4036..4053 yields 12.5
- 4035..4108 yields 12.8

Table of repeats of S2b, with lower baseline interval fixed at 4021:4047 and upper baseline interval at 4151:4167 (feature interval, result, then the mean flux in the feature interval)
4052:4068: -0.02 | 13.5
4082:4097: -0.09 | 14.5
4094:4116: 0.06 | 12.7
